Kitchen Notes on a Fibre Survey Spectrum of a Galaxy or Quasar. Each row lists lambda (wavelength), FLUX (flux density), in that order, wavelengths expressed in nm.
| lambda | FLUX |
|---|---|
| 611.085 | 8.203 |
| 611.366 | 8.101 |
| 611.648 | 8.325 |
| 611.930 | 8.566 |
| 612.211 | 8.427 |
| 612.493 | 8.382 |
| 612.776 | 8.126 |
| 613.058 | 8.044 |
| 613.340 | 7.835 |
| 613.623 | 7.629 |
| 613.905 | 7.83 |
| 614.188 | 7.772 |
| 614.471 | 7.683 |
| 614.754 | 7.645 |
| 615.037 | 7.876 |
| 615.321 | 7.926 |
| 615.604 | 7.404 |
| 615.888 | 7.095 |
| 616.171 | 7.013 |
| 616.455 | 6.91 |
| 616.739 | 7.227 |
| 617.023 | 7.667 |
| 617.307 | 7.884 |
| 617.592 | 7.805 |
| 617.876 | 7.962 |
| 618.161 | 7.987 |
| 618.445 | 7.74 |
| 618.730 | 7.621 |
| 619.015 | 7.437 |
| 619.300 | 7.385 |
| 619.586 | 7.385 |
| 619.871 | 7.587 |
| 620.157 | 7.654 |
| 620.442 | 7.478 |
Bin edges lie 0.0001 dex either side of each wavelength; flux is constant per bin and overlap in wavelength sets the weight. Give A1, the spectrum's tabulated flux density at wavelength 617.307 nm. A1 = 7.884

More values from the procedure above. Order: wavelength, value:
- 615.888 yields 7.095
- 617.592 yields 7.805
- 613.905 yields 7.83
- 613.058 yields 8.044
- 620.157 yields 7.654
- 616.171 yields 7.013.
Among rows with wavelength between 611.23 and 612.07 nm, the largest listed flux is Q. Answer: 8.566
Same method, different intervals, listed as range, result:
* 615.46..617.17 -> 7.667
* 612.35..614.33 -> 8.382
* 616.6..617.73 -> 7.884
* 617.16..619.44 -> 7.987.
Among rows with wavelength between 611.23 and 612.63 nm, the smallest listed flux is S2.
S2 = 8.101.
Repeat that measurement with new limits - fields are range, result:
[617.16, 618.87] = 7.621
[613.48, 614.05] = 7.629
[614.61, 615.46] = 7.645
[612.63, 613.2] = 8.044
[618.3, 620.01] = 7.385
